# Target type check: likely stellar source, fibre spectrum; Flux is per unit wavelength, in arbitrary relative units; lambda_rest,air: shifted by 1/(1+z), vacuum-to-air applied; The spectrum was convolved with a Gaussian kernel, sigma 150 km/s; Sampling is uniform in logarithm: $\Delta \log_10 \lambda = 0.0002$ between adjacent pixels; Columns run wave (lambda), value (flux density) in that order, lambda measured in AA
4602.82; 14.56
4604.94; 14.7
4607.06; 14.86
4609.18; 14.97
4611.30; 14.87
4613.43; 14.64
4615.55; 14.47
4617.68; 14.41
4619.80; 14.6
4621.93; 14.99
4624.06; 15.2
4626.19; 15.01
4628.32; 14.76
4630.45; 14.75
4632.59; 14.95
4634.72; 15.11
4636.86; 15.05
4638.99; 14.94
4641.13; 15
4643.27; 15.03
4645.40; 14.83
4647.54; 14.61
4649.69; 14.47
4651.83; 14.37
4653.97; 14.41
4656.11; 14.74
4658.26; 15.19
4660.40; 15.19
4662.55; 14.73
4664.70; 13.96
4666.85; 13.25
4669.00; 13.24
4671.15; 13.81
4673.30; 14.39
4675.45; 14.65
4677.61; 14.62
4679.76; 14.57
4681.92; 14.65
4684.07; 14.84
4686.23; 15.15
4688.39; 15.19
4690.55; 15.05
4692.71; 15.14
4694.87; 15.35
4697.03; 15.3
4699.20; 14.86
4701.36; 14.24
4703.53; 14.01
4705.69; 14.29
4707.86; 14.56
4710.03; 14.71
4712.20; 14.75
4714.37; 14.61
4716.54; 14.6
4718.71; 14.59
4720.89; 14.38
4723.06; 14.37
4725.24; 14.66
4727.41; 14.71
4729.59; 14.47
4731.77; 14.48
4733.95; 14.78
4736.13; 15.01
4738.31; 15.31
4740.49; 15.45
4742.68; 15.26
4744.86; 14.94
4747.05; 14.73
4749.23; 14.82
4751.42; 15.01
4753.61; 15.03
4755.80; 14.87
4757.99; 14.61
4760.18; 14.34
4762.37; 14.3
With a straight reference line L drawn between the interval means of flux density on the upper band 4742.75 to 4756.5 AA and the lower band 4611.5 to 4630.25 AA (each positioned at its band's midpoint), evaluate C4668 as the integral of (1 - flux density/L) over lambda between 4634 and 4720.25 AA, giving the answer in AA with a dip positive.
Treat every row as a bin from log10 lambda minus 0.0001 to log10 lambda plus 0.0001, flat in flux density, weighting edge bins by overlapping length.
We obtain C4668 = 1.10 AA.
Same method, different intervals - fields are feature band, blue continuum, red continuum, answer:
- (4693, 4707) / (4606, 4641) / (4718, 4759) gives 0.1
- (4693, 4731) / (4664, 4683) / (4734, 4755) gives 0.0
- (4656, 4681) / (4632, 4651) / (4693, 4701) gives 1.1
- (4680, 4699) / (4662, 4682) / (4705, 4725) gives -1.0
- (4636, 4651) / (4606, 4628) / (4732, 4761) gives 0.0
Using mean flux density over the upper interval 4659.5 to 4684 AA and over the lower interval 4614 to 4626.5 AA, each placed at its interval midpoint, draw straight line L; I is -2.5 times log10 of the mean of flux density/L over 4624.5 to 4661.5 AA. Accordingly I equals -0.022 mag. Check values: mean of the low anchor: 14.8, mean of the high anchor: 14.3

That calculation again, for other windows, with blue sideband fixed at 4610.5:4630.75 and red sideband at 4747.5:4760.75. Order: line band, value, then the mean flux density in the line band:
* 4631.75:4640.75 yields -0.02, 15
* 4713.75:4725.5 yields 0.02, 14.5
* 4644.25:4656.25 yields 0.02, 14.6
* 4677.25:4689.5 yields -0.01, 14.9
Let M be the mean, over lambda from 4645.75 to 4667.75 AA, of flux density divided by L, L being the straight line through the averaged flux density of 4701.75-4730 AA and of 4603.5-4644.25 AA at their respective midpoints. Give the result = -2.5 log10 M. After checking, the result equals 0.017 mag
